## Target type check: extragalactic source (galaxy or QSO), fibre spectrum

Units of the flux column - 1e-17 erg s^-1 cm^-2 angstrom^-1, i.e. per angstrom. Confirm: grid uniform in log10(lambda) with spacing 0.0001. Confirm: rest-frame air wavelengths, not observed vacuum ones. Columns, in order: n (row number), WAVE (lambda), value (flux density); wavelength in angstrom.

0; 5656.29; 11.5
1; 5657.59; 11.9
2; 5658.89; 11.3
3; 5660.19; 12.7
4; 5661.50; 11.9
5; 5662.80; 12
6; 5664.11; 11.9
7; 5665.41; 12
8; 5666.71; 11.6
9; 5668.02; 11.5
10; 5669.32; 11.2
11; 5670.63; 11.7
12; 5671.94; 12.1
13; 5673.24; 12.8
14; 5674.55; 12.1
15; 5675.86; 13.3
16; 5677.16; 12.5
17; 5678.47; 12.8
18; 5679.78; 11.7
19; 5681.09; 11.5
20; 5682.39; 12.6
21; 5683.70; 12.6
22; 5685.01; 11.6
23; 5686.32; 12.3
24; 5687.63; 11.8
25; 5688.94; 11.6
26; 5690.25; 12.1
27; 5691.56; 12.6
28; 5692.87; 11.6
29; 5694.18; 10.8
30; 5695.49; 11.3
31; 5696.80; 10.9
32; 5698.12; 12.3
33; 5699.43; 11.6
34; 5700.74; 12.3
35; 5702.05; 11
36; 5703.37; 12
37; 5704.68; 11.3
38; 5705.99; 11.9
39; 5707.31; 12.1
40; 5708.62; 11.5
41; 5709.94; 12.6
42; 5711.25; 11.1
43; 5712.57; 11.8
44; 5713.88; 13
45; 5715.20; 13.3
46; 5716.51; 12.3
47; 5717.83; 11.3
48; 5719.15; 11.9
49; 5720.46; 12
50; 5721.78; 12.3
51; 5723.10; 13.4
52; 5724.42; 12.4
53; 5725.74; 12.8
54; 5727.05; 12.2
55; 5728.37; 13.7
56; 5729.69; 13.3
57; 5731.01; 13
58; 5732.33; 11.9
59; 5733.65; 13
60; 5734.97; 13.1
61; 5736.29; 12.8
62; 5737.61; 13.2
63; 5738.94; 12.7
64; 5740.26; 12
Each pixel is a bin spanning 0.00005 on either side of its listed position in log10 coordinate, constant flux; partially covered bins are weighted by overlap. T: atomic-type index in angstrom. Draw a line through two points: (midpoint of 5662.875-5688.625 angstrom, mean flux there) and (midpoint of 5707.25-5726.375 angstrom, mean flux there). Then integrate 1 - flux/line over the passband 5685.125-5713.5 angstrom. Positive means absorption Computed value 1.00 angstrom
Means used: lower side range 12.1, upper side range 12.3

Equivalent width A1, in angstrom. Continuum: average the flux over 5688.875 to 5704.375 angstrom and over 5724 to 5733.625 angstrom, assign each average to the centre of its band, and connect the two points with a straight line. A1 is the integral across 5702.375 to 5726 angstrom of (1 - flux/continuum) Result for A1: 0.3 angstrom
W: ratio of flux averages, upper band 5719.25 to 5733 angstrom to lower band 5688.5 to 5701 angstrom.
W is 1.1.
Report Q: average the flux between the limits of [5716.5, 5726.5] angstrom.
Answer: 12.3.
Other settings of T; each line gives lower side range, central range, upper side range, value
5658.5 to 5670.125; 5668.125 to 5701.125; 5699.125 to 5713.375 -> -0.55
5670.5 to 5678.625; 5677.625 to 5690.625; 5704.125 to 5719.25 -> 0.33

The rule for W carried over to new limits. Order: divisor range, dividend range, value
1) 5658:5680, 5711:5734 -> 1.04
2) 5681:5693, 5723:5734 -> 1.06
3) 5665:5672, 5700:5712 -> 1.01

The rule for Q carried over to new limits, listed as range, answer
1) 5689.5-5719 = 11.8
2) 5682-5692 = 12.1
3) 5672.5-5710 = 12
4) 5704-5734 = 12.3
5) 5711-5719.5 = 12.1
